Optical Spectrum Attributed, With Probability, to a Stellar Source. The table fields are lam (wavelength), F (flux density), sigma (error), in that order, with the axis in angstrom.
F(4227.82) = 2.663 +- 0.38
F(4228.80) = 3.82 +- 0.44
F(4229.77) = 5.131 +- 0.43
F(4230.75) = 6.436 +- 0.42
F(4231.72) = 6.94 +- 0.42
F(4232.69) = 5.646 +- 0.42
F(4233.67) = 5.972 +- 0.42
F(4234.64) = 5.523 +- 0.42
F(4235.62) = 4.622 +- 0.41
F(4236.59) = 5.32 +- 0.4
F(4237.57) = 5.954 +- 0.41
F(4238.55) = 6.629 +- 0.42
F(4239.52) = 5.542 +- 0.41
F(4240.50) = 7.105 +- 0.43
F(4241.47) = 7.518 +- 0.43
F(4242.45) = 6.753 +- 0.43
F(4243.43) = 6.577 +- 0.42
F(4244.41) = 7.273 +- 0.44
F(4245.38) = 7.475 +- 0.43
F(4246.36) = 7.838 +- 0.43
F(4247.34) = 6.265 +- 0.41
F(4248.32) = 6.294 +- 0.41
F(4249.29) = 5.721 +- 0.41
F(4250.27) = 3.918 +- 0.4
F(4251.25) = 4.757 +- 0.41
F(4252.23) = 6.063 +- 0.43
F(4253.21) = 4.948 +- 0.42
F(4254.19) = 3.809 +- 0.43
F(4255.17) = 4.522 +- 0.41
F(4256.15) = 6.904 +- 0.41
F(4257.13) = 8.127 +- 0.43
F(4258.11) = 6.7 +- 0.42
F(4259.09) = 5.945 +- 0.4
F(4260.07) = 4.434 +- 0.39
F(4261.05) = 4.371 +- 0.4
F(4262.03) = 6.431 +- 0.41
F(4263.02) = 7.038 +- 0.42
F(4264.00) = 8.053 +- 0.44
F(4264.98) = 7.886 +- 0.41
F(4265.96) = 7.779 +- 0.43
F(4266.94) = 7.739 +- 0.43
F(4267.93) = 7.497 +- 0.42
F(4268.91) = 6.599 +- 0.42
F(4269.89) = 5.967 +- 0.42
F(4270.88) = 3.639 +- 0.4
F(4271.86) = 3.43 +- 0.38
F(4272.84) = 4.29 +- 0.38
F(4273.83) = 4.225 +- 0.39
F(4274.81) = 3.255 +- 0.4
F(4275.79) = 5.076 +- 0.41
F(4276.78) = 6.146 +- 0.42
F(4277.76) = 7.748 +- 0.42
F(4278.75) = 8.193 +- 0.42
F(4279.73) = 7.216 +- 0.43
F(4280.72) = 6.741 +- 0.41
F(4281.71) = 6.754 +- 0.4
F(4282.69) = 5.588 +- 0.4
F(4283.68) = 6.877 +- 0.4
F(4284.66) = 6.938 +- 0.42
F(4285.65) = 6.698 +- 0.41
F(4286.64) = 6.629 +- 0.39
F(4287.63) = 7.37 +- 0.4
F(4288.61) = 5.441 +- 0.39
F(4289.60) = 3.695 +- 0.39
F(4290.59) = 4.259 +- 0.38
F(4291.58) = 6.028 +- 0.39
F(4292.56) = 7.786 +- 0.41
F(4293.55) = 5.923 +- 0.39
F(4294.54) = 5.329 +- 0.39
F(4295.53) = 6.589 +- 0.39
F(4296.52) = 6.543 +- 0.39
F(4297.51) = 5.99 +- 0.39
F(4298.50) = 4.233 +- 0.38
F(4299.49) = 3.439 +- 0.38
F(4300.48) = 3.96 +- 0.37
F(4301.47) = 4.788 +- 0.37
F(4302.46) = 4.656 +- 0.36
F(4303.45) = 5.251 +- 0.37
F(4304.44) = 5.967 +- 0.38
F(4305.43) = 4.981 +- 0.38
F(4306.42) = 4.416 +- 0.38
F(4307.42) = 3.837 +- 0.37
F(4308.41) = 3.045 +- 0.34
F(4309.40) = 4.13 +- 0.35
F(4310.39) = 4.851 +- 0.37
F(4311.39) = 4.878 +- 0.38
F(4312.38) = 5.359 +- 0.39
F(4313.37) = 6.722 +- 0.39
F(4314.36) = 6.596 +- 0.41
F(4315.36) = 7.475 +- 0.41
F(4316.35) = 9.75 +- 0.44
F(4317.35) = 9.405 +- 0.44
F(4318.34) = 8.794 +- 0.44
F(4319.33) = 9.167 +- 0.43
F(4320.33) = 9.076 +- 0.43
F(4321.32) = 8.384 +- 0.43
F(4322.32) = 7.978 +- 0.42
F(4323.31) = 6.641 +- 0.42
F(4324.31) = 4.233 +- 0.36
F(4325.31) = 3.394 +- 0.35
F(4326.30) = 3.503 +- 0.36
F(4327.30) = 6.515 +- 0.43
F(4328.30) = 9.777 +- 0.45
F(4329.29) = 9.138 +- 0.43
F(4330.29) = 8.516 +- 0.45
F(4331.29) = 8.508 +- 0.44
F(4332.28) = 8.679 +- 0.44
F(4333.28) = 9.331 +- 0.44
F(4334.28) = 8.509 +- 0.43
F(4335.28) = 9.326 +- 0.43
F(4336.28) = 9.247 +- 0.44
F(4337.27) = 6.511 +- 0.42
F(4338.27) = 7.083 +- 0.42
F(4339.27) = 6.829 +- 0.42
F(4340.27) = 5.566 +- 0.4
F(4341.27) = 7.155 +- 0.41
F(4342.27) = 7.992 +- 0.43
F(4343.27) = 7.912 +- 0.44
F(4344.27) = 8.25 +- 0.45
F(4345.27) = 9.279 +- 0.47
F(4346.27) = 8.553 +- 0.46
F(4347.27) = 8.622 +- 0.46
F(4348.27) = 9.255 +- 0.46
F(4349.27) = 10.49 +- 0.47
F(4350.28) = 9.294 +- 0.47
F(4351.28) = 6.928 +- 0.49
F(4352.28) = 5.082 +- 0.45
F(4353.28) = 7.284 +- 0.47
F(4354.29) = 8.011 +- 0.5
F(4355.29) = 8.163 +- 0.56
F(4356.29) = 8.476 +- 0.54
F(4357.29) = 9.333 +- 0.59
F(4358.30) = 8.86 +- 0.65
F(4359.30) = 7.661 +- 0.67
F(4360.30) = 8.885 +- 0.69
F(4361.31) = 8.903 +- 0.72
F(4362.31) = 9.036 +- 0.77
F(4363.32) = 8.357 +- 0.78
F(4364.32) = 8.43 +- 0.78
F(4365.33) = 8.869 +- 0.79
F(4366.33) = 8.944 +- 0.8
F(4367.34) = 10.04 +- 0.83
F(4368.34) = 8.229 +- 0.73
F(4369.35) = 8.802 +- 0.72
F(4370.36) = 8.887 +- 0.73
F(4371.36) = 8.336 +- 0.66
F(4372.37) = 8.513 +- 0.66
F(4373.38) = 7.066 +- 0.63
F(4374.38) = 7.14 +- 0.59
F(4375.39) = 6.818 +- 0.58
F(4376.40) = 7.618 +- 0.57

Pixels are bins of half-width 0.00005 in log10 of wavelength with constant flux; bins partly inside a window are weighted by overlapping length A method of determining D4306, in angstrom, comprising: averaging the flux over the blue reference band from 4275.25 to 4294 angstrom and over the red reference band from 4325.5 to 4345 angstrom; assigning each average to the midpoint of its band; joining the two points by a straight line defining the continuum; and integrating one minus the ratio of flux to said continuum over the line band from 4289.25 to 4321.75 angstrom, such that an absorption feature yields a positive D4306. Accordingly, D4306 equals 4.9 angstrom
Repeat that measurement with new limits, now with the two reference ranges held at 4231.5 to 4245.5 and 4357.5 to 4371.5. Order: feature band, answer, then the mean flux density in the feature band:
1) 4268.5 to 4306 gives 8.28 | 5.63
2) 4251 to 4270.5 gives 1.29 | 6.28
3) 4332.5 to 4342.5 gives 0.54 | 7.77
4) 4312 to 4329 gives 1.35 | 7.26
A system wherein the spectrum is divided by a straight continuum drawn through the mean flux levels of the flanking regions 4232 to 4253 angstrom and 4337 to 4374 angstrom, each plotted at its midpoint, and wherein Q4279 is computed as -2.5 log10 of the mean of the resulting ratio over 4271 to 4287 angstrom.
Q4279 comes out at 0.15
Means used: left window 6.12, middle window 5.93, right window 8.22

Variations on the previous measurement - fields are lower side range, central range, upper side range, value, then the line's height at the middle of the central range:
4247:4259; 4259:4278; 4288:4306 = -0.06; 5.54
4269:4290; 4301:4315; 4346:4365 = 0.34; 6.8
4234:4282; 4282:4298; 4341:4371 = 0.13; 6.87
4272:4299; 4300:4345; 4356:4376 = 0.05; 7.11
